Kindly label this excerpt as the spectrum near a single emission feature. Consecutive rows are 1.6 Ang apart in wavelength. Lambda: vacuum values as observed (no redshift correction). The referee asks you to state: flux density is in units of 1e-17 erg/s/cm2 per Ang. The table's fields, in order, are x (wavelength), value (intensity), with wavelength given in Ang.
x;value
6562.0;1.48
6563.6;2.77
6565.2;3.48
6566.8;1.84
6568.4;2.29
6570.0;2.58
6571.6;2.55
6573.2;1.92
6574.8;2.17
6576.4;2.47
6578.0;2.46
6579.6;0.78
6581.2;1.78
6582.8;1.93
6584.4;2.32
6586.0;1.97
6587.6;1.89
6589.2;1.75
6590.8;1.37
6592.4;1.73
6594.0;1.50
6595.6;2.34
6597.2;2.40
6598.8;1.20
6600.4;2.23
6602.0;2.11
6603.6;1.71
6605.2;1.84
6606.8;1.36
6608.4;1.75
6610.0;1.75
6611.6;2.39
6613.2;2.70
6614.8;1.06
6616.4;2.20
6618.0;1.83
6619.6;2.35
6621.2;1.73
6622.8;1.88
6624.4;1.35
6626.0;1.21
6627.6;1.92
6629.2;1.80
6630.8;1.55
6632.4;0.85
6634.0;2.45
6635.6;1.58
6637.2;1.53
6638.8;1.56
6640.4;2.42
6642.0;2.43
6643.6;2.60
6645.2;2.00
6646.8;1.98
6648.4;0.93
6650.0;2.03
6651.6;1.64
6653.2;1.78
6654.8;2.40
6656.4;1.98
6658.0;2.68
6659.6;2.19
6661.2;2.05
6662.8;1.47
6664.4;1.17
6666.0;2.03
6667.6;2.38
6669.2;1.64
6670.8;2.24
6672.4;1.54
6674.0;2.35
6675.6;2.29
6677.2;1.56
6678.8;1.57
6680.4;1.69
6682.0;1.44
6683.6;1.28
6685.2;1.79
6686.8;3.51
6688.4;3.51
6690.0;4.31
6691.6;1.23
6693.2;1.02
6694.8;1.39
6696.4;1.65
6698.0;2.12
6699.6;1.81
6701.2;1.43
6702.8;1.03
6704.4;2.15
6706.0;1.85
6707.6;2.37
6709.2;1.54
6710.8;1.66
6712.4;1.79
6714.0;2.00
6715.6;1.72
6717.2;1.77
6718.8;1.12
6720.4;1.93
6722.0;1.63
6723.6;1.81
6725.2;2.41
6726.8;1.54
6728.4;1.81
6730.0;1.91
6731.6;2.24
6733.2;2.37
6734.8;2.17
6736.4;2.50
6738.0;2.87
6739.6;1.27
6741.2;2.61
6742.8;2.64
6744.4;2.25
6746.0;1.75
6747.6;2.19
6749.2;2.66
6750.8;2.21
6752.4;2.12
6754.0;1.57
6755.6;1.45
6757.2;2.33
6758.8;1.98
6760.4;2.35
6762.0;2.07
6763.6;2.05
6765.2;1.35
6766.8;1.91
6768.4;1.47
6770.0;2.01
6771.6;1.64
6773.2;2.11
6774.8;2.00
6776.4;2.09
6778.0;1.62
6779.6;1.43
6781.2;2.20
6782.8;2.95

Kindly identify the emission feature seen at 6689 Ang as H-beta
